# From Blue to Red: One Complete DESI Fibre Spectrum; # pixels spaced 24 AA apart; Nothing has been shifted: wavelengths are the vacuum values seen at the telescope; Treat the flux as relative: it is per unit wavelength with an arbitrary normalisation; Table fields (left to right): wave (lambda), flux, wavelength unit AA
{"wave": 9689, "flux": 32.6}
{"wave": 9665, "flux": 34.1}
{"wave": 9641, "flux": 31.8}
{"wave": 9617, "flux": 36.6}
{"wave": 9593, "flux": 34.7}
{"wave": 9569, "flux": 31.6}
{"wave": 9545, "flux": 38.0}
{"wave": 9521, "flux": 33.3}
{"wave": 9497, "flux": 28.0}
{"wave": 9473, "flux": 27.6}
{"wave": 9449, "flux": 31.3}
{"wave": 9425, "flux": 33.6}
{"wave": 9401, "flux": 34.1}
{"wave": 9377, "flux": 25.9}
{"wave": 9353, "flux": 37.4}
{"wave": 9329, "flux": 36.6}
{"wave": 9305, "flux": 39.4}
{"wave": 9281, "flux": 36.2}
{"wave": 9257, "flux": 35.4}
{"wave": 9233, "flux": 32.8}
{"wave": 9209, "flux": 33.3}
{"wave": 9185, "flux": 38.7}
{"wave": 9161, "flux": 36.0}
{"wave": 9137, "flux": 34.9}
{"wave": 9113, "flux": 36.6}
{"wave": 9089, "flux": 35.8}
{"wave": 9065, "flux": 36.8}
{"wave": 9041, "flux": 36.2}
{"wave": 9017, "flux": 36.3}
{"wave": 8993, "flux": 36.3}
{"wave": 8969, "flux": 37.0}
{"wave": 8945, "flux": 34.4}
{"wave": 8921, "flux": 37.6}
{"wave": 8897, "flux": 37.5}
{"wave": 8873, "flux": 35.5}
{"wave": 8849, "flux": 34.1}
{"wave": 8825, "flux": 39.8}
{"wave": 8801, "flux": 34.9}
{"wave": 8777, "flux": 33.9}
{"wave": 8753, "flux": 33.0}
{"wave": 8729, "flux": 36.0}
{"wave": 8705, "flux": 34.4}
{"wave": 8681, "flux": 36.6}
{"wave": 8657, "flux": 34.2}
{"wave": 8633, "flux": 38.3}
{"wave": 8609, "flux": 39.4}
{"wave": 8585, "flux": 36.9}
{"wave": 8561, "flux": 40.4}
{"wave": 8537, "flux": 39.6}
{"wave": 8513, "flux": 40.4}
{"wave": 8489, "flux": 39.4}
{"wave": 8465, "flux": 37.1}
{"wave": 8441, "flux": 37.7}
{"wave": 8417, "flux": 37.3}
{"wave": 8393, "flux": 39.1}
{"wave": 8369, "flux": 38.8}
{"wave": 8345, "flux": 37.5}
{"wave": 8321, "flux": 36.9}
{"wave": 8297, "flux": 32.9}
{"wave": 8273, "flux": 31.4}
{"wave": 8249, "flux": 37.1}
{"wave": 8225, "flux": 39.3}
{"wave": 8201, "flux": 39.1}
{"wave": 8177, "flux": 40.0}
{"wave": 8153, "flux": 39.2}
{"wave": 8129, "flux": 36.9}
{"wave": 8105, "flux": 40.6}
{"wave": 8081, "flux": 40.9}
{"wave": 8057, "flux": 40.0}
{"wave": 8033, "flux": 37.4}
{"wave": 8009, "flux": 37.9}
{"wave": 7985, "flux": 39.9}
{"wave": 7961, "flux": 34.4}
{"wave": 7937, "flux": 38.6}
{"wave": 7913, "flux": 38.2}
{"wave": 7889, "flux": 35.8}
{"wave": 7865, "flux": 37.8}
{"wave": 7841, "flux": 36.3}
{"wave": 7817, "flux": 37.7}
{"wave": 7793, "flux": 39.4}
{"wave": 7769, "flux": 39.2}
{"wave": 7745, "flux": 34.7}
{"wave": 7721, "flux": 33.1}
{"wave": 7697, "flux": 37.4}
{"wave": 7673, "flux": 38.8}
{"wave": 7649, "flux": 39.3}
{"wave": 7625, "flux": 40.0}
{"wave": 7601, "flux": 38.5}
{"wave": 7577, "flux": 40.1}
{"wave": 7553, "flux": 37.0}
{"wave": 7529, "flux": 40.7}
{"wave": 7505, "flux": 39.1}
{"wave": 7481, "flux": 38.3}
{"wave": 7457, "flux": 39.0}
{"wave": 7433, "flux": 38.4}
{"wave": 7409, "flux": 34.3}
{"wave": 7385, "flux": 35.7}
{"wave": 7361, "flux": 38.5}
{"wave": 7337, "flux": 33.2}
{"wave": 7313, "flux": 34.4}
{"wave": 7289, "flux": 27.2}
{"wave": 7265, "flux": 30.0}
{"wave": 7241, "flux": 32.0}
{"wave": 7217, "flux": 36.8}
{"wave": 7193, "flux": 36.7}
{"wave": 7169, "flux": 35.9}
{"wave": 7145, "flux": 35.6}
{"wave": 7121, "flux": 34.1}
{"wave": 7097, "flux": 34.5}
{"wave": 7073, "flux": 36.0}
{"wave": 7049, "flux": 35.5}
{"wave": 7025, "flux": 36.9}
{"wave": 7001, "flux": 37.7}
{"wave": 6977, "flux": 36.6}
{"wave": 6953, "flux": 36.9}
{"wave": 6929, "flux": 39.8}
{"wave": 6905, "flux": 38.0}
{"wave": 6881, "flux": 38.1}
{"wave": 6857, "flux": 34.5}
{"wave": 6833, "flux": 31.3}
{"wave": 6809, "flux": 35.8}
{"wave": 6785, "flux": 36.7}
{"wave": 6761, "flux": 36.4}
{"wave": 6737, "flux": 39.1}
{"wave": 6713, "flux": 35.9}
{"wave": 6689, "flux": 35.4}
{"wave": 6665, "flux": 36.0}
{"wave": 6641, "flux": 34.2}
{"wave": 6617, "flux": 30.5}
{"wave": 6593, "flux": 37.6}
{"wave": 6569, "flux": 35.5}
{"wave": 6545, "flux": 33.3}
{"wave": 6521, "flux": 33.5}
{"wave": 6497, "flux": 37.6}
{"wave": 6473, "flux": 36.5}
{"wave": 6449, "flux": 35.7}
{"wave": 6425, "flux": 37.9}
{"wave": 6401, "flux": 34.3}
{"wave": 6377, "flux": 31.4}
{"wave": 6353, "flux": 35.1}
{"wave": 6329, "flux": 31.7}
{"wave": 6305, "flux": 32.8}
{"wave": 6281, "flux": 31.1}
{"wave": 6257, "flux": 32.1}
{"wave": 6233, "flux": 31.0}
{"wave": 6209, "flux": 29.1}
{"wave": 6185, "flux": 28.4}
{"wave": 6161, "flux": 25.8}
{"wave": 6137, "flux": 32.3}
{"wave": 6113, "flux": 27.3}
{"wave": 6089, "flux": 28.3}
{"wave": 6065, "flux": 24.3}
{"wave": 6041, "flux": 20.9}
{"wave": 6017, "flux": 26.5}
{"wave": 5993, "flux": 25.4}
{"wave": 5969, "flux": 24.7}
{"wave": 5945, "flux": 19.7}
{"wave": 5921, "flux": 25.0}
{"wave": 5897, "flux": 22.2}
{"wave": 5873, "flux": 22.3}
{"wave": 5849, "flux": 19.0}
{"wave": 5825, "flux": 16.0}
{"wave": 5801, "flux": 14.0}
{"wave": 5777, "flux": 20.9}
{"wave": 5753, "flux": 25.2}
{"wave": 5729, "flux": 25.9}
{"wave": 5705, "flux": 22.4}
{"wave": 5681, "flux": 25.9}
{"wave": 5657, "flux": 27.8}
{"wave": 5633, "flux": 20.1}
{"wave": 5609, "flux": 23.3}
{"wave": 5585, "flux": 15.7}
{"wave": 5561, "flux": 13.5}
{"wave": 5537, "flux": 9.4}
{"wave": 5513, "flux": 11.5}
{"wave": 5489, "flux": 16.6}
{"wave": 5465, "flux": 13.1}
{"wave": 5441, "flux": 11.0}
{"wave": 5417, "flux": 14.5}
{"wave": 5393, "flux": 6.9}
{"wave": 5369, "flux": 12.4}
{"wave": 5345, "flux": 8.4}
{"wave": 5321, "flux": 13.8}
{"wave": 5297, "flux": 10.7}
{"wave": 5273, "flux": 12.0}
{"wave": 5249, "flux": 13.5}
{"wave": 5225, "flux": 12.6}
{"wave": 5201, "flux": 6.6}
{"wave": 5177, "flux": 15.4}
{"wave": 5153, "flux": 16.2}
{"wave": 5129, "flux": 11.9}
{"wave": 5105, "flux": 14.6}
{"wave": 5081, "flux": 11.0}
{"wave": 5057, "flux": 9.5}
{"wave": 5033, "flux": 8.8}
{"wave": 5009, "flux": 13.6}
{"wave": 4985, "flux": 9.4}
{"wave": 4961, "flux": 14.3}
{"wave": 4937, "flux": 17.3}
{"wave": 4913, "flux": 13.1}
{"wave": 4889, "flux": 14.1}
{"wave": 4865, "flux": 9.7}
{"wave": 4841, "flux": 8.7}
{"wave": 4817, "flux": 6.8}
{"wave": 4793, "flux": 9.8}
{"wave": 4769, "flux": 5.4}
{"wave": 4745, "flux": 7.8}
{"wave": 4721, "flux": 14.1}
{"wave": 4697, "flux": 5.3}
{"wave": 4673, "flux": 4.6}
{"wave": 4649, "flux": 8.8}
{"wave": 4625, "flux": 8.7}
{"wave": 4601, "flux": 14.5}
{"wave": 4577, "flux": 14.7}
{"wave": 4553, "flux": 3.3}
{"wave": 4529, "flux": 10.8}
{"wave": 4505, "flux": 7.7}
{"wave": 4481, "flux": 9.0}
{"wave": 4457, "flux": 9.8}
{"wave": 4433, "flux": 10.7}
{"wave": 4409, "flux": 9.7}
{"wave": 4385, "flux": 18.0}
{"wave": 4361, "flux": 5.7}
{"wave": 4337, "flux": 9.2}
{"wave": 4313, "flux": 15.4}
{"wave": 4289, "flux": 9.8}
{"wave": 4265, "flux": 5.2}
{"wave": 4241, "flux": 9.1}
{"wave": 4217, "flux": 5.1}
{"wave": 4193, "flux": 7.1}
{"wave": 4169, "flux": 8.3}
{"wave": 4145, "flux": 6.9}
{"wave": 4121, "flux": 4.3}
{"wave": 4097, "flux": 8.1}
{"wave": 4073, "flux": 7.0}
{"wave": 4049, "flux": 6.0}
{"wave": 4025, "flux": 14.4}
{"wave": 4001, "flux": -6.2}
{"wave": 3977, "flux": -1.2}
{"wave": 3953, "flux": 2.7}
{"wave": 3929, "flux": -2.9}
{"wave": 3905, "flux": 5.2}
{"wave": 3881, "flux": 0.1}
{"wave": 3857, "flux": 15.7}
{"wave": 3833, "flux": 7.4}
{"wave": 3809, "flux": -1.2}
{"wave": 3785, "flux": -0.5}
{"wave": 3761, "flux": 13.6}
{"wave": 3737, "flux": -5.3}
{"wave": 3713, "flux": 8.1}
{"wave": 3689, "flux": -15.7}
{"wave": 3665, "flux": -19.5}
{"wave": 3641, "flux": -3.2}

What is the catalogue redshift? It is 0.406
